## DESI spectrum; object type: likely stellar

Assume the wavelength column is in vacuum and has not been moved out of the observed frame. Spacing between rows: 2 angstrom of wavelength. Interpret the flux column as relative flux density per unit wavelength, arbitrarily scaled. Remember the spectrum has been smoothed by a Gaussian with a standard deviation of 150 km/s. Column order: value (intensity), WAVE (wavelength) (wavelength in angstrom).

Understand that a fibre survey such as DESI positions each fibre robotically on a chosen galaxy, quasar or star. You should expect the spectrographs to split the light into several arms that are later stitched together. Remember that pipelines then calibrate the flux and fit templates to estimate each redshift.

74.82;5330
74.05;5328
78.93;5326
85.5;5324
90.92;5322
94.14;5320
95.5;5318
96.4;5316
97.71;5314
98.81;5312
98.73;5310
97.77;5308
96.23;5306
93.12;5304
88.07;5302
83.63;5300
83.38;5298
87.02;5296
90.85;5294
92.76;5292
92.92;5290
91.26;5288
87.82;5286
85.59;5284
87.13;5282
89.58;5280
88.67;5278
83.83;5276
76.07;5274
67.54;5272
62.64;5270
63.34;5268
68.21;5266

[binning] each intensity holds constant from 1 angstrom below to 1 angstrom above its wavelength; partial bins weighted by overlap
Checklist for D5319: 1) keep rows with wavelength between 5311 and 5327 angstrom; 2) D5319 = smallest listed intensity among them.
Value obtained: 78.93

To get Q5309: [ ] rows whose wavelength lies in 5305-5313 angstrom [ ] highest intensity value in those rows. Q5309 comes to 98.81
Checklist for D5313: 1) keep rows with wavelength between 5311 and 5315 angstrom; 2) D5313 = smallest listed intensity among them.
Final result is 97.71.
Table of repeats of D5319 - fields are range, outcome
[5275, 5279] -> 83.83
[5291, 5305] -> 83.38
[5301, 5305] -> 88.07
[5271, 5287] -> 67.54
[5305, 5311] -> 96.23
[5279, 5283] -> 87.13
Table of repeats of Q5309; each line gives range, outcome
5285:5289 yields 91.26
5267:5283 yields 89.58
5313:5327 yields 97.71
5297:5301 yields 83.63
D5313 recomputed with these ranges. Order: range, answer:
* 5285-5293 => 87.82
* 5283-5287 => 85.59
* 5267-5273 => 62.64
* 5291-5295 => 90.85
